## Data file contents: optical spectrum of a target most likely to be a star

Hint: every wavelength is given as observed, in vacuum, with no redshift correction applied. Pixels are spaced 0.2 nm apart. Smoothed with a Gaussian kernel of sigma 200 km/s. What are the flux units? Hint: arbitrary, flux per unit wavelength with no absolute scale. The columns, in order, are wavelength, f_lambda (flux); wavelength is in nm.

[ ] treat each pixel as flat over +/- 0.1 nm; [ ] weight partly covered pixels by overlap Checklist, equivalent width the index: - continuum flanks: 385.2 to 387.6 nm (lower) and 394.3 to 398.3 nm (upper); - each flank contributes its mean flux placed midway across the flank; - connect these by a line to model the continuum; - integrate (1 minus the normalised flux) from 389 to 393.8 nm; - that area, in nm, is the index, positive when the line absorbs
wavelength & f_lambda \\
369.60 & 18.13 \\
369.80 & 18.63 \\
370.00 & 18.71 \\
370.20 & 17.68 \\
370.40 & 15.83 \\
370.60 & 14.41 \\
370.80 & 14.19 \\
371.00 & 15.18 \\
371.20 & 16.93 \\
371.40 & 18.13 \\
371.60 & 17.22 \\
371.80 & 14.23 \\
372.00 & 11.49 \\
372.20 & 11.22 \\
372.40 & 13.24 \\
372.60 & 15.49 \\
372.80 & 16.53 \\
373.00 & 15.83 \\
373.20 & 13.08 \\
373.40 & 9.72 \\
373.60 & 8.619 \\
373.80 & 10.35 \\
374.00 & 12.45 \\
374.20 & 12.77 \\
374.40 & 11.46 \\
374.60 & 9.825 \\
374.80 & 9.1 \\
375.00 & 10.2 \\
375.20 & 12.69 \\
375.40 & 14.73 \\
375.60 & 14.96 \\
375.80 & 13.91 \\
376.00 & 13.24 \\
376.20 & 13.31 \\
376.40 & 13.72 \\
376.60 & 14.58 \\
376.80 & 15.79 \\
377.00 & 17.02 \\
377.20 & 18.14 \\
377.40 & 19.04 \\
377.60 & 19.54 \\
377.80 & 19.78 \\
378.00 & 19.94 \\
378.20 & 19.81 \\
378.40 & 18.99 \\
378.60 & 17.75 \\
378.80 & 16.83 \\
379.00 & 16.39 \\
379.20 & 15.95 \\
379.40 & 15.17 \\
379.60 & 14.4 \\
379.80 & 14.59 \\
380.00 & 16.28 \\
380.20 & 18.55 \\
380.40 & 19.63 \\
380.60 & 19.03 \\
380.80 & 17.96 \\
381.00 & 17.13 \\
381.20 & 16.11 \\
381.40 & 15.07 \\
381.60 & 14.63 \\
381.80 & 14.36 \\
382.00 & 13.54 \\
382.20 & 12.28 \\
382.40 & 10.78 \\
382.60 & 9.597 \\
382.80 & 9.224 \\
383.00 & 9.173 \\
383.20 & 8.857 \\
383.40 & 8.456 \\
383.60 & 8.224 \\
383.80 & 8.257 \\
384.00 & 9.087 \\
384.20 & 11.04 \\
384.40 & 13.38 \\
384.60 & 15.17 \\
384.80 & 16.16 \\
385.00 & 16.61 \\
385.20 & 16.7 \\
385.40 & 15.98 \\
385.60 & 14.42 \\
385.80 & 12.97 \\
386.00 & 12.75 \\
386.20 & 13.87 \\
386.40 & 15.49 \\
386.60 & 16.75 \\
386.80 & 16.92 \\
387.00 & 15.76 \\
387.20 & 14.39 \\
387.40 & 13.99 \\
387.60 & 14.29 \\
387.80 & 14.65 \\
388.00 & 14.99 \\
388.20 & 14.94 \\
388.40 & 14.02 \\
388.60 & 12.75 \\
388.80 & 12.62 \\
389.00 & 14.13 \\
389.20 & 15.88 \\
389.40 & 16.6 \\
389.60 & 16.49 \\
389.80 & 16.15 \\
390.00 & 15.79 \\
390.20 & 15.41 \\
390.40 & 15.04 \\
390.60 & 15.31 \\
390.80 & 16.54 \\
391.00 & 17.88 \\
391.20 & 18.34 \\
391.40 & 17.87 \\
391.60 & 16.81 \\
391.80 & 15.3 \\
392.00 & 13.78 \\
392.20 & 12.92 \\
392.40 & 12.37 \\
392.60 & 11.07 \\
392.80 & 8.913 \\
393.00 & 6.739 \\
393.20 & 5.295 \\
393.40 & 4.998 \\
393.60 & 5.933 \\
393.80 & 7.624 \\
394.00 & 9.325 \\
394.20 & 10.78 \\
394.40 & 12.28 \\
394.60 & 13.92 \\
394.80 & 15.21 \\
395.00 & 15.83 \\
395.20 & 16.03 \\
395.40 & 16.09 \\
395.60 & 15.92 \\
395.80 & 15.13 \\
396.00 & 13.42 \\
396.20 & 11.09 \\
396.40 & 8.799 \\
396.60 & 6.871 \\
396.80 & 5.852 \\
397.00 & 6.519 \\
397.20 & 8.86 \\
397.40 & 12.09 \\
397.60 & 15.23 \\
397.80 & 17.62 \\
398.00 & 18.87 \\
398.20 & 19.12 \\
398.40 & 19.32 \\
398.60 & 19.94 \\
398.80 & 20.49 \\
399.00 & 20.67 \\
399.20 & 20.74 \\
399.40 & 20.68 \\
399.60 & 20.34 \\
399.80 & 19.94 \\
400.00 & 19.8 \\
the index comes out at 0.23 nm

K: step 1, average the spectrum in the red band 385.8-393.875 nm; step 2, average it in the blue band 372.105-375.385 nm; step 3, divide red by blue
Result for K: 1.14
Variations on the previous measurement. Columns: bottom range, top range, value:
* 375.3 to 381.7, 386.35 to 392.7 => 0.91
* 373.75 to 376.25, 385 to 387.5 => 1.23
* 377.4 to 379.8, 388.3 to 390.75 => 0.85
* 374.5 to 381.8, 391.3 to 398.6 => 0.78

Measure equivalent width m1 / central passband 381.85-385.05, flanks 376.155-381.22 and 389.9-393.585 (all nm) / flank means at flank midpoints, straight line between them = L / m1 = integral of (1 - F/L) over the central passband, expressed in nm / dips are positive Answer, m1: 0.92 nm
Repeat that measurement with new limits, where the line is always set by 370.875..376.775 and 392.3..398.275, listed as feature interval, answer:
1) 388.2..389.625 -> -0.29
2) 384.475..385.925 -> -0.35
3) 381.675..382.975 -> 0.11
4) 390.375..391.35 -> -0.40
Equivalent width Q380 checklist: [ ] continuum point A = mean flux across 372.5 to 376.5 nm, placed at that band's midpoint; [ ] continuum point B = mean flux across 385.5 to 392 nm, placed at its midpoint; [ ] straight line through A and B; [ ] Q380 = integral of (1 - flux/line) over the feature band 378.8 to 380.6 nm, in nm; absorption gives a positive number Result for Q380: -0.39 nm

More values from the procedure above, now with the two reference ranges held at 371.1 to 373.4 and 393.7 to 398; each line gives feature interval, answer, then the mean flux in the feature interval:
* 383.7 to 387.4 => -0.25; 14.2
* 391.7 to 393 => 0.07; 12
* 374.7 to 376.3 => 0.17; 12.8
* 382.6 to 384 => 0.49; 8.79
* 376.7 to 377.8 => -0.31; 18.1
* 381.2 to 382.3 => -0.04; 14.2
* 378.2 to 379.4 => -0.28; 17.2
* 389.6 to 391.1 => -0.38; 16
